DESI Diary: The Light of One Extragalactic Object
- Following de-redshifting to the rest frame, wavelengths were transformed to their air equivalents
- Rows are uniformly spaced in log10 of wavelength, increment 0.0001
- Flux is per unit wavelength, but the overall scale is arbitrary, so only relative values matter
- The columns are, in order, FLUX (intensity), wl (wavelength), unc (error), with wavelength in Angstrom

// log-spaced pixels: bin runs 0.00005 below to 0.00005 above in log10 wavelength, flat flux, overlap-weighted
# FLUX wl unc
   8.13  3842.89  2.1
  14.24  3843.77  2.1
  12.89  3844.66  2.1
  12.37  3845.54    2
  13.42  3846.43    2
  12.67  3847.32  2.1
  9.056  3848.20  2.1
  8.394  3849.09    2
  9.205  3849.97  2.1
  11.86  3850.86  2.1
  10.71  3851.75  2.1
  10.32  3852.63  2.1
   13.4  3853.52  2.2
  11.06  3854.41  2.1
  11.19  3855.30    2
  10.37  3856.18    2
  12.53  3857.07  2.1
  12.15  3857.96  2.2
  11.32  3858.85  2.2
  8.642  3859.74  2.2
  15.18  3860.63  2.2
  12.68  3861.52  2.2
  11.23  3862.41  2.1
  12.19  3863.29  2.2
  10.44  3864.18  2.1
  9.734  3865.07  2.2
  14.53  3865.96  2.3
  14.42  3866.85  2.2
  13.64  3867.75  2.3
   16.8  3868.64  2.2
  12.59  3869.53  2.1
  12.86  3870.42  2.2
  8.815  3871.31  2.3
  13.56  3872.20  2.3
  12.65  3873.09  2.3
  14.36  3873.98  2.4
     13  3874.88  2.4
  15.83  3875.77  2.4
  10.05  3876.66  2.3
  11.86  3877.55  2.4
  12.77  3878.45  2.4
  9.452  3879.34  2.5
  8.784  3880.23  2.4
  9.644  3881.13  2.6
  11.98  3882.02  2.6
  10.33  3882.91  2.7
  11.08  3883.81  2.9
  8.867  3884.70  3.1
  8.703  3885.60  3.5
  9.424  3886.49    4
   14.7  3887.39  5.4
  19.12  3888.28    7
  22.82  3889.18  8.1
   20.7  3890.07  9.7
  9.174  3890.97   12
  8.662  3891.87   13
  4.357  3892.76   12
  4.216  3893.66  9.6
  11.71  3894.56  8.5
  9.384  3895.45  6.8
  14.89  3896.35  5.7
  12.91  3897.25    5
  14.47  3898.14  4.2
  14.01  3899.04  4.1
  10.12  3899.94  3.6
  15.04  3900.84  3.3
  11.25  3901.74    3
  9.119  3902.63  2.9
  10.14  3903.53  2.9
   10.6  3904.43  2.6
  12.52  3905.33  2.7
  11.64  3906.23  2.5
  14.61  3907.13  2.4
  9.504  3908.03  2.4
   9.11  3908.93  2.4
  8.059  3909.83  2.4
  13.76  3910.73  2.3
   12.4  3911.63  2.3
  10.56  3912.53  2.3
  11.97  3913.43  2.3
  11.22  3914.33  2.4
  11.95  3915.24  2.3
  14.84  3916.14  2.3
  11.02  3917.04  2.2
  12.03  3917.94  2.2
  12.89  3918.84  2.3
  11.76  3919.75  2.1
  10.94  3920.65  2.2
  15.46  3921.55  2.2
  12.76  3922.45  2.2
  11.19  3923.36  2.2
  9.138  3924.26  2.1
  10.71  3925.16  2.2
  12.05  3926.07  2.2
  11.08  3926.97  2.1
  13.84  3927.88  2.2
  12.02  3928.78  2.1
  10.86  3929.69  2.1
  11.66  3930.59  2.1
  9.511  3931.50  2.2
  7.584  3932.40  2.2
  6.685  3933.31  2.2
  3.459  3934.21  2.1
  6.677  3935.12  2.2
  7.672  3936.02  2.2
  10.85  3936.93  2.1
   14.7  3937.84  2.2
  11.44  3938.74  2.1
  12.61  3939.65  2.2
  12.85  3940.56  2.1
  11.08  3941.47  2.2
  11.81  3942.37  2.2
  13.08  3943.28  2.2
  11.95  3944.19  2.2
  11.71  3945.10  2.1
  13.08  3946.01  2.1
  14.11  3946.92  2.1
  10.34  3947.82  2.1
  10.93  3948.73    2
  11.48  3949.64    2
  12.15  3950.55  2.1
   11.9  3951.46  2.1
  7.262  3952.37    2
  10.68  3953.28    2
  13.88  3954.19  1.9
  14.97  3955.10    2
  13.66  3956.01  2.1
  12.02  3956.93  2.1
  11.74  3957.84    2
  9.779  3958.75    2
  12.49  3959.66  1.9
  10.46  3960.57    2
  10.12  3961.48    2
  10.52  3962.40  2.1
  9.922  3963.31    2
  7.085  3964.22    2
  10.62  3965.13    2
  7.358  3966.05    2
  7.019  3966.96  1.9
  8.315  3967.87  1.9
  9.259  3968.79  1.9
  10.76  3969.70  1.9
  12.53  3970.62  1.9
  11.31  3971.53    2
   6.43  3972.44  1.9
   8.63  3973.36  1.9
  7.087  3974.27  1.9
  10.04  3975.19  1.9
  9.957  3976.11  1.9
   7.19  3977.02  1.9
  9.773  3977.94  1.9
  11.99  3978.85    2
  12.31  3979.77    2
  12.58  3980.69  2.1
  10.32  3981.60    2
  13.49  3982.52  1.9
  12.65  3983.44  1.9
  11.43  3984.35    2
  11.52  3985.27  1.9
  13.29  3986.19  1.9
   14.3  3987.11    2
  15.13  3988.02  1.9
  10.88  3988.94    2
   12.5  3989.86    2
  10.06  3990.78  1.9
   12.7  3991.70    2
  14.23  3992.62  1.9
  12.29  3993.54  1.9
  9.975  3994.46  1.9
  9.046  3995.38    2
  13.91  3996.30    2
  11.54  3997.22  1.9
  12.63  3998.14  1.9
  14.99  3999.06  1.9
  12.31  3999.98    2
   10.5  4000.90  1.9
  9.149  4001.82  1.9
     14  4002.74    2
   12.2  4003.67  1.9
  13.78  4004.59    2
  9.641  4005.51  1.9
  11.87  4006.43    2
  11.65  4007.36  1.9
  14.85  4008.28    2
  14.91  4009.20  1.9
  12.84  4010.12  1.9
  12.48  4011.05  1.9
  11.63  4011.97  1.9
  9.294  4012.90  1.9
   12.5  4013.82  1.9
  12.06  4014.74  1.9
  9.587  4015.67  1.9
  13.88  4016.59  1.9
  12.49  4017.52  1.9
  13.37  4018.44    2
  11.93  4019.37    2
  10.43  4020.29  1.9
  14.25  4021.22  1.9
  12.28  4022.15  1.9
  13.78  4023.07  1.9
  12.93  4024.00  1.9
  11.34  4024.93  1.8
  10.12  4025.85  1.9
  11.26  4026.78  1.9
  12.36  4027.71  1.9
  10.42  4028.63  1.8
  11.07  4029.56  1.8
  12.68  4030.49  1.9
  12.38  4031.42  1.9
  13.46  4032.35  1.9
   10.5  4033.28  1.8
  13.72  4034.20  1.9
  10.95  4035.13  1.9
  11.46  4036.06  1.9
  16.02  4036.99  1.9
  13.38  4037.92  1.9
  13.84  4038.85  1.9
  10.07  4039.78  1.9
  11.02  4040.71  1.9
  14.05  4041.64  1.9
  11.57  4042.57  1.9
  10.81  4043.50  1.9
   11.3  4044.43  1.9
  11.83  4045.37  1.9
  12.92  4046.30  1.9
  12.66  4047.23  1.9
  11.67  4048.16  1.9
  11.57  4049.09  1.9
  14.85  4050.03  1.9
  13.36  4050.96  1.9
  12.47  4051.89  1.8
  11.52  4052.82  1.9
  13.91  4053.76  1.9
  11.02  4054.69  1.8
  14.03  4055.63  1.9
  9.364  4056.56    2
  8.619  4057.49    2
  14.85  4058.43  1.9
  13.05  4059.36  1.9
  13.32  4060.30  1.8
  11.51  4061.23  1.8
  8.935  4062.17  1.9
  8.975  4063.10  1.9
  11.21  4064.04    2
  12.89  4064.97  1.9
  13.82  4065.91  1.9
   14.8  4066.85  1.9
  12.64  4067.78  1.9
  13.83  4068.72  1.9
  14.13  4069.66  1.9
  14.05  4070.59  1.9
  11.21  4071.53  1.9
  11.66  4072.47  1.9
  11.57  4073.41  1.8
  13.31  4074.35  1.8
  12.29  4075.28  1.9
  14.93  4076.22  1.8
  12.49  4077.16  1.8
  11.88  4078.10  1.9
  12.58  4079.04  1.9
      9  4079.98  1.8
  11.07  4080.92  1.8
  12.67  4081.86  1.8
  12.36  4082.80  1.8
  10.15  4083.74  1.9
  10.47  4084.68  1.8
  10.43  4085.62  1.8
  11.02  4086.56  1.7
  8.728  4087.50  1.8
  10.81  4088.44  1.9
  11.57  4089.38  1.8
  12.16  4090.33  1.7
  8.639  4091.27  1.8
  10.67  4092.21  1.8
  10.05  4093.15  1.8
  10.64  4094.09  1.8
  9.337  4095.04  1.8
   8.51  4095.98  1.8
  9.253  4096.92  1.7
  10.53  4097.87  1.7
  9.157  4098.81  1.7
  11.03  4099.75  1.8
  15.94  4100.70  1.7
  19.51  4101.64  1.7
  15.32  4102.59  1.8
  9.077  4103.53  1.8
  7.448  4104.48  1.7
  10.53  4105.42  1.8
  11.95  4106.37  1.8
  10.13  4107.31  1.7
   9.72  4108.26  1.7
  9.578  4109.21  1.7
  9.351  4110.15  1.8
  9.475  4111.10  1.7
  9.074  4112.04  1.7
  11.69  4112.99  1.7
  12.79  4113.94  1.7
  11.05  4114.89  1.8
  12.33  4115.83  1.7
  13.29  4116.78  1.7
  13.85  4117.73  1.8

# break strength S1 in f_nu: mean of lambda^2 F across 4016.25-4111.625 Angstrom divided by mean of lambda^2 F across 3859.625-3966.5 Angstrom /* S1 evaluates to 1.10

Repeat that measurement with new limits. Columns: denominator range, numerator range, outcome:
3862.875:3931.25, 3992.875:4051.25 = 1.09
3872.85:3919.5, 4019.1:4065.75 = 1.10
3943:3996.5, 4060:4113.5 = 1.09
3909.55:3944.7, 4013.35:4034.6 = 1.14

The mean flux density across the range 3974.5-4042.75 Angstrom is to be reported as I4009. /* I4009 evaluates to 12.1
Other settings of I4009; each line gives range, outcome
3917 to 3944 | 11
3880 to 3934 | 11.5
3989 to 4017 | 12.1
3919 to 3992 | 11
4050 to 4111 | 11.6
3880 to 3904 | 11.7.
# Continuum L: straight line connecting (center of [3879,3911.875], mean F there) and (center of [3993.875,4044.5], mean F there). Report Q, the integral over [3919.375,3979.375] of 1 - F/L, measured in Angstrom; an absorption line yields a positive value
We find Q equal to 5.8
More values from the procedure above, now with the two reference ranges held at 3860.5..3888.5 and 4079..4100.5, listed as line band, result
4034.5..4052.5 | -2.6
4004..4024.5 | -2.4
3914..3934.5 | 1.1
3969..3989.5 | 0.5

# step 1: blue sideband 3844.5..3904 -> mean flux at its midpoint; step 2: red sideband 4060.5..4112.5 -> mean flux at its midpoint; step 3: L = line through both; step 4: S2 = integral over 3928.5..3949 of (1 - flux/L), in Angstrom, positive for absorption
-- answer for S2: 1.8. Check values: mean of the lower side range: 11.9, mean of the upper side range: 11.4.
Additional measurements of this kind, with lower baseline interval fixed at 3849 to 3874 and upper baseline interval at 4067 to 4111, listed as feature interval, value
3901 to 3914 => 0.7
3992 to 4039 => -2.7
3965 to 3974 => 2.0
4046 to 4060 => -1.1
